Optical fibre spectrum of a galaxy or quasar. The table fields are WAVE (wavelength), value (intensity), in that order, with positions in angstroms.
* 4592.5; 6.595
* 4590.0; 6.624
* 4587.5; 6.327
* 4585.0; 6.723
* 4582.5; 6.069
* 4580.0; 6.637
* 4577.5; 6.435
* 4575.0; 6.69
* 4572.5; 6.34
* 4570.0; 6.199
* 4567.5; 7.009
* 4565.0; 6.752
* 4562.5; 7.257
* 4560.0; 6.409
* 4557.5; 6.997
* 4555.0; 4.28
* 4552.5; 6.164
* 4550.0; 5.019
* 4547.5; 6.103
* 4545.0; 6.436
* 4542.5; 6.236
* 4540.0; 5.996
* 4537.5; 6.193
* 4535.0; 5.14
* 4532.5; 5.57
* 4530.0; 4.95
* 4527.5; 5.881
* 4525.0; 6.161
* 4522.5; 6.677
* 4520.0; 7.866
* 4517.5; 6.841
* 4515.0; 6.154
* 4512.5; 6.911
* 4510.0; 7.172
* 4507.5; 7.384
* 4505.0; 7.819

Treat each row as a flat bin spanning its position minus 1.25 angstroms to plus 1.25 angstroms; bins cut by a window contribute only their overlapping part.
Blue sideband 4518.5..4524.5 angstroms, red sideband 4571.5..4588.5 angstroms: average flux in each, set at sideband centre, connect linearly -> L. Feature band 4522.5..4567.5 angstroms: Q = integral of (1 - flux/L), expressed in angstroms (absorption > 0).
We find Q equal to 5.4 angstroms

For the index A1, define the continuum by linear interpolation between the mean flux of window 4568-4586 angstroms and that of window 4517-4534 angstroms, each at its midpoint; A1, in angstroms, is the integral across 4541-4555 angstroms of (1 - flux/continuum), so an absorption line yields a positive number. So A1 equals 1.1 angstroms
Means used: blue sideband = 6.24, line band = 5.84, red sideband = 6.46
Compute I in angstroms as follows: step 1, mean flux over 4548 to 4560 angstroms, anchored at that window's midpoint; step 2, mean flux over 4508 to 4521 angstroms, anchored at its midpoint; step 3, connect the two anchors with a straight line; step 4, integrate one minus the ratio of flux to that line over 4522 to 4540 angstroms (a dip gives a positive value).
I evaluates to 1.9 angstroms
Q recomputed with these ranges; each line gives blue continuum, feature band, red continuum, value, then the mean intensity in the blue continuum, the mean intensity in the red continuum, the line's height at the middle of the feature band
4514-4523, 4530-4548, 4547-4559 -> 0.88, 6.92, 5.7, 6.2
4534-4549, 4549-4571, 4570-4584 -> -0.05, 6.02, 6.42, 6.23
